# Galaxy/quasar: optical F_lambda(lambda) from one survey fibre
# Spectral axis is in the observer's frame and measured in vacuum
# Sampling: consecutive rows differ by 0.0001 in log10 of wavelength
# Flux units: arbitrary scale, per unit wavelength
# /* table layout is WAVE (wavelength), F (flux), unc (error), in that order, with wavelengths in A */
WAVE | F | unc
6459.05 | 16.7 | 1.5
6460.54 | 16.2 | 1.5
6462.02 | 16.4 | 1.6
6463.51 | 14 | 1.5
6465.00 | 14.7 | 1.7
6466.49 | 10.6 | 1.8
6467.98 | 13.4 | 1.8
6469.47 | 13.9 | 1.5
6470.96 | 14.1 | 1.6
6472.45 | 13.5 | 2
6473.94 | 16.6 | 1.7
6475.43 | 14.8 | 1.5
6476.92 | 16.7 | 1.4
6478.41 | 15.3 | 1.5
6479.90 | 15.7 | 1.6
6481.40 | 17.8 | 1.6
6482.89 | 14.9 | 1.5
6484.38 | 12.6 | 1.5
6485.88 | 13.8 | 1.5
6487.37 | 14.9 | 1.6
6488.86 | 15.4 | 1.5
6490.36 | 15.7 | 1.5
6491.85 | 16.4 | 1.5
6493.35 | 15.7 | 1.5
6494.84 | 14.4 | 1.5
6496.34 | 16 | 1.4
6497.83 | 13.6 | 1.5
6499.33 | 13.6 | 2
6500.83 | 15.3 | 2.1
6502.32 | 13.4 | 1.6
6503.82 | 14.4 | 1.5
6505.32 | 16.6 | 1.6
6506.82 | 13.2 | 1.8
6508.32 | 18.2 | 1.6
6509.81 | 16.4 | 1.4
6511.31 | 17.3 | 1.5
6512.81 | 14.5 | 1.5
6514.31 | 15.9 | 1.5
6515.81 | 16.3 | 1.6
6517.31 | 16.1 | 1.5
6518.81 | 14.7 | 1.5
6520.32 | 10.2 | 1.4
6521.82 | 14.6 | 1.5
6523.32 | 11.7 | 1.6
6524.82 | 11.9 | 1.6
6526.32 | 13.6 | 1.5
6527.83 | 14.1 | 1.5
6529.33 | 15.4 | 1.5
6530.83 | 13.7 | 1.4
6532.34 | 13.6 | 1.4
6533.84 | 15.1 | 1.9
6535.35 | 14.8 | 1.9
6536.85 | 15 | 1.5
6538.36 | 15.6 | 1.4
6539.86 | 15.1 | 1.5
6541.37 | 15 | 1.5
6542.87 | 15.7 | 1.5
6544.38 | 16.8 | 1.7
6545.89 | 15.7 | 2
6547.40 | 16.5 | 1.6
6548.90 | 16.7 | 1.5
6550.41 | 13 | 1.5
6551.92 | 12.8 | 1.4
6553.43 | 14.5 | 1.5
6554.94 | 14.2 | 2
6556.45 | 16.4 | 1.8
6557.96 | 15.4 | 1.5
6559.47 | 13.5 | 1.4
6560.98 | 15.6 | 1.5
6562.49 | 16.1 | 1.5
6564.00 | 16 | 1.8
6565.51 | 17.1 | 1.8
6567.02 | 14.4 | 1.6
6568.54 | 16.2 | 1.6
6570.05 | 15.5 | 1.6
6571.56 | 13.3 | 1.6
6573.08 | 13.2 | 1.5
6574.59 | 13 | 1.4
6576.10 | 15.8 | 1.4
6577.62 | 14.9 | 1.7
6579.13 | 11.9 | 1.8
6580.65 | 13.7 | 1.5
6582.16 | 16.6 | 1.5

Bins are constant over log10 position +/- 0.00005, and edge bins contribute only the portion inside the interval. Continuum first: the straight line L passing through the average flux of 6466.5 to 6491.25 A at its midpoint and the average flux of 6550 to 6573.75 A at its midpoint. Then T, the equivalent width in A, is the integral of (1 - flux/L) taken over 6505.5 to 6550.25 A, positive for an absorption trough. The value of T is -0.30 A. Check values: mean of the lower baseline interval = 14.8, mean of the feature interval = 14.9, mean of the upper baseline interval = 14.9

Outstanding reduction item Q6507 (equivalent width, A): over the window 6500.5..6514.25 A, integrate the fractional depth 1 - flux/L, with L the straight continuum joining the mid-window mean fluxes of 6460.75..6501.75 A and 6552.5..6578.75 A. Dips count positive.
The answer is -0.6 A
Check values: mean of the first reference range 14.8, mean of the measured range 15.5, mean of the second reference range 14.9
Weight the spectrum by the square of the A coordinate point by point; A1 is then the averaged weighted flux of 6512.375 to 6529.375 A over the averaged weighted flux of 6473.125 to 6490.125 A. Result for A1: 0.93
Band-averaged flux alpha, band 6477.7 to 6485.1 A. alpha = 15.3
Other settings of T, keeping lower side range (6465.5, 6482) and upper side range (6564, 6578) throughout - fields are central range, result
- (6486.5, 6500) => -0.3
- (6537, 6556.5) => -0.4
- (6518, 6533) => 1.5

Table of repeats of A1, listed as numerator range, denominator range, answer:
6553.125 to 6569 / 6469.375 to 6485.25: 1.05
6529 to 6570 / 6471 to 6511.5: 1.02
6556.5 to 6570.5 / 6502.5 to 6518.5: 1.00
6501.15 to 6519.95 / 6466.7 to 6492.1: 1.05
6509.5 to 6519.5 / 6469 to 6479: 1.07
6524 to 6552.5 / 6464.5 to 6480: 1.04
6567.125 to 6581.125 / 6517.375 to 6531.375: 1.07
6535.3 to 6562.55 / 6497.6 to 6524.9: 1.04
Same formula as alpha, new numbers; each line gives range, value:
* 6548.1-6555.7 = 14.3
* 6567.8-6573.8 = 14.6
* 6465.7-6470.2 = 12.6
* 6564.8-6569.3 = 15.9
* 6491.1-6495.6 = 15.5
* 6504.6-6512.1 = 16.3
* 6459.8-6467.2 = 14.4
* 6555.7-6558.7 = 15.9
